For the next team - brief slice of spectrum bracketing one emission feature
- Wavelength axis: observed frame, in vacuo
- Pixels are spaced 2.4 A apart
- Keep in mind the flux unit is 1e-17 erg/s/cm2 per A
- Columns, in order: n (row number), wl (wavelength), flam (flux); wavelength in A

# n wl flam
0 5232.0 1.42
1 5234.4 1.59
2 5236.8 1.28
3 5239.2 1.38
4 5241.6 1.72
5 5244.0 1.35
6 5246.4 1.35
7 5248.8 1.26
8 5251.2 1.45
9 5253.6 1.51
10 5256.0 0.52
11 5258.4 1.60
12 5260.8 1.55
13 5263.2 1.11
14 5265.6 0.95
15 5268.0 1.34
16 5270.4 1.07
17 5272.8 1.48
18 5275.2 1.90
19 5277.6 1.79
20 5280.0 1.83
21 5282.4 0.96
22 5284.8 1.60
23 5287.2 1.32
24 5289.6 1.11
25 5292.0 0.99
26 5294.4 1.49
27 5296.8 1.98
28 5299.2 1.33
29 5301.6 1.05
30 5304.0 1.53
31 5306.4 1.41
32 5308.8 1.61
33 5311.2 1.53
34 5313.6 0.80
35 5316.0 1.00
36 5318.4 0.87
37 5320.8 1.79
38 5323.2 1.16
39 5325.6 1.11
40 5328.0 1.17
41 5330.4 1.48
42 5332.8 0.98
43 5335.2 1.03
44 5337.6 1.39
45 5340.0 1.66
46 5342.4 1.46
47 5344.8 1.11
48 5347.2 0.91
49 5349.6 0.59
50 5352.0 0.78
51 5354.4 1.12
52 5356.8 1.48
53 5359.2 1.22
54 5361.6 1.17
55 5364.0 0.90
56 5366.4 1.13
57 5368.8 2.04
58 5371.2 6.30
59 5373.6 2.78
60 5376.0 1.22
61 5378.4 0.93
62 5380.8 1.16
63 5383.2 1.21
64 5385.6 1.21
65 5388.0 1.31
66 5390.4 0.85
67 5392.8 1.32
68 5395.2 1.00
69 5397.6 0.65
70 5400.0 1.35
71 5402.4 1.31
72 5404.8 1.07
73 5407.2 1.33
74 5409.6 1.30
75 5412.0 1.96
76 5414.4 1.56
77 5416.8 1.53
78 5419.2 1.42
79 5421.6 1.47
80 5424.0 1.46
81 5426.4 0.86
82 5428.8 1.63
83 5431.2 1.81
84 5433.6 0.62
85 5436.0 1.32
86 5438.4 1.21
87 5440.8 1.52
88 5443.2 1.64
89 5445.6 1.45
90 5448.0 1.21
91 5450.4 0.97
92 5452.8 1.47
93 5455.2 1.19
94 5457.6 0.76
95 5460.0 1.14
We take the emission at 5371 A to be H-beta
